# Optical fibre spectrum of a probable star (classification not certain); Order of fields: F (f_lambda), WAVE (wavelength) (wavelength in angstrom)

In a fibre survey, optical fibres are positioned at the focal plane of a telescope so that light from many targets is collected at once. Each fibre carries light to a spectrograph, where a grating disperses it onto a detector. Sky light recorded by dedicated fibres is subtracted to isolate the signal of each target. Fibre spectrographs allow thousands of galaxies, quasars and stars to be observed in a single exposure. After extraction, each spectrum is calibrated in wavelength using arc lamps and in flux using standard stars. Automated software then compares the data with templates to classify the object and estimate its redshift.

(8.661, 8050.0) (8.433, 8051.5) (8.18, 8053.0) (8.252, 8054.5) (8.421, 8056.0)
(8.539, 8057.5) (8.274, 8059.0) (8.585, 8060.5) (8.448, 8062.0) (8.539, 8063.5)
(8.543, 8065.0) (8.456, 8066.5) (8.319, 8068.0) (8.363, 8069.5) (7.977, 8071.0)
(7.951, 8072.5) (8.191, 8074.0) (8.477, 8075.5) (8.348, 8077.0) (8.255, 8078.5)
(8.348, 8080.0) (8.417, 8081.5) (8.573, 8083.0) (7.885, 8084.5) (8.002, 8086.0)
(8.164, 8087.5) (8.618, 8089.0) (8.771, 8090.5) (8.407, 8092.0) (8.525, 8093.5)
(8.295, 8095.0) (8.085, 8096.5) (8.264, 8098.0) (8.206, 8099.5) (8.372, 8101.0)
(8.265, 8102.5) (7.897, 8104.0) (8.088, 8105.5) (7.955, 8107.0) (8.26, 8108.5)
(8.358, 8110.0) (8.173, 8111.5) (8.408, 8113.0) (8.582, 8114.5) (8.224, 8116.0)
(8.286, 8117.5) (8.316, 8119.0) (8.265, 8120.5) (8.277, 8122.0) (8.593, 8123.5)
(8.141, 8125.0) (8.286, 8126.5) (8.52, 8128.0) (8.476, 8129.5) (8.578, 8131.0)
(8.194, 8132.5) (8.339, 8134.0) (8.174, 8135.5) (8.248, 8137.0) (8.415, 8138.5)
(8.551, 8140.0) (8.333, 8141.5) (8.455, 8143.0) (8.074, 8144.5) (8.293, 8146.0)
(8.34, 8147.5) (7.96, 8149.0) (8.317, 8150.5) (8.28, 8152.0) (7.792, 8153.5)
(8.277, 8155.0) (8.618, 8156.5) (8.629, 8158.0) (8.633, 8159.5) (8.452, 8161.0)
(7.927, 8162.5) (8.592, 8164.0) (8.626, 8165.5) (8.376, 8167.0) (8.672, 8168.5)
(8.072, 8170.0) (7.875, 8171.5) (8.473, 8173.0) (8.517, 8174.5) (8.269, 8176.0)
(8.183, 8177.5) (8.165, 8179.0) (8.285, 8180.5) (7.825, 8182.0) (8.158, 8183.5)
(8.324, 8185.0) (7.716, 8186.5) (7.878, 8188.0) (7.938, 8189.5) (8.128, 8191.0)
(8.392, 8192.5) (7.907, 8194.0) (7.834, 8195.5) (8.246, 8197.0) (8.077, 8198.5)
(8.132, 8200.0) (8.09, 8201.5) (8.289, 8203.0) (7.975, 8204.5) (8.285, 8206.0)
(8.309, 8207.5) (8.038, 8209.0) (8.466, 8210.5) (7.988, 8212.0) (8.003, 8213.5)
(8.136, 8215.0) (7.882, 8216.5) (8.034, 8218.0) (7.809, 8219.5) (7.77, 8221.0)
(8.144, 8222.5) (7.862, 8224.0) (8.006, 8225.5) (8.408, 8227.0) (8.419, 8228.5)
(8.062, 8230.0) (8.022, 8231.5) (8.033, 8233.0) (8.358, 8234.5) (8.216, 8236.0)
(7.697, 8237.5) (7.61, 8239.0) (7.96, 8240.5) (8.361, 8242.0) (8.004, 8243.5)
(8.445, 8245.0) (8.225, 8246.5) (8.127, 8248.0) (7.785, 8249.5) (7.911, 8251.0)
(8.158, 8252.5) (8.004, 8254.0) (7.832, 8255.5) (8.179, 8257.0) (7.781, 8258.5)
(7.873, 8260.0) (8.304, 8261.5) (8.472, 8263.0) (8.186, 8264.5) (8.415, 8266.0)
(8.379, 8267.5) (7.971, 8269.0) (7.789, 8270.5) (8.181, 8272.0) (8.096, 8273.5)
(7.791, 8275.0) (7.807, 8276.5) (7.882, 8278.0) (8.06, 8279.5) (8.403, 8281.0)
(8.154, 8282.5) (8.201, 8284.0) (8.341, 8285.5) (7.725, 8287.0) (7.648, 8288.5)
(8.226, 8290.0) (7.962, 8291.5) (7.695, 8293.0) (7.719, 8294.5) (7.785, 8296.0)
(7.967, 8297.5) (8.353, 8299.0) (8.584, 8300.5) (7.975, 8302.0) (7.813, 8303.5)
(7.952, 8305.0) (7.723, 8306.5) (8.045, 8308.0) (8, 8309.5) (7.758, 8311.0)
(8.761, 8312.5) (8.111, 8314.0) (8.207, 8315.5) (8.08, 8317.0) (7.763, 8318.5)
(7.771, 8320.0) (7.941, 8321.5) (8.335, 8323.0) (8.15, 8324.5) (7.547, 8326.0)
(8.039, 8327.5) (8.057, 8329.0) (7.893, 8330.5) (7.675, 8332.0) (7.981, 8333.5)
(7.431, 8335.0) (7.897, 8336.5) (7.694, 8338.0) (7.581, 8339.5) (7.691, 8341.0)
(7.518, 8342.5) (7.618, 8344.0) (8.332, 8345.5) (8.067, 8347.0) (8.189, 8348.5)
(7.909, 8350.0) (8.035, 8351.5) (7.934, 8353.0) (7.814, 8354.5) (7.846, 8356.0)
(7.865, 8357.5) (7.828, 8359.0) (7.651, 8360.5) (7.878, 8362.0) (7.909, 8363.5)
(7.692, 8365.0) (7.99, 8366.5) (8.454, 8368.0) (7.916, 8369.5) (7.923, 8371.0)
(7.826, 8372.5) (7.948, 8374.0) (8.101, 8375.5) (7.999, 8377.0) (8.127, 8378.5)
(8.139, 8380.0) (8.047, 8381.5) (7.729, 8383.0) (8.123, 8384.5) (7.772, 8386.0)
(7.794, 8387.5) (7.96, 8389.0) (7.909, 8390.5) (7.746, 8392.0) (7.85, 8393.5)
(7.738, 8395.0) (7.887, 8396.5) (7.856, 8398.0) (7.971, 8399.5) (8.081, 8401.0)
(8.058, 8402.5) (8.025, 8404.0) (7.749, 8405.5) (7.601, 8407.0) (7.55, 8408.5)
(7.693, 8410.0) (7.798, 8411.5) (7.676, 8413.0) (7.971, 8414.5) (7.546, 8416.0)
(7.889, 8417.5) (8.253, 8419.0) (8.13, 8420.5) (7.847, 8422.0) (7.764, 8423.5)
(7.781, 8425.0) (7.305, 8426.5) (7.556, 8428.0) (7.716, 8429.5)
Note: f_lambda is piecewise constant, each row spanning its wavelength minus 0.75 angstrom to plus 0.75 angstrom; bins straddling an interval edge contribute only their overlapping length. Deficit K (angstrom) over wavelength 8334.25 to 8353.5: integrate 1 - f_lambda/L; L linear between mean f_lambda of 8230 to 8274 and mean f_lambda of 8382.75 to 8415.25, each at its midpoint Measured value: 0.2 angstrom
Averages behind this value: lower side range 8.08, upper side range 7.84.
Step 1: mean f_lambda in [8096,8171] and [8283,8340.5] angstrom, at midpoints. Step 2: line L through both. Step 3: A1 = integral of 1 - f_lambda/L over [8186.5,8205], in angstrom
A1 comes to 0.3 angstrom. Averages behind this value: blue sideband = 8.31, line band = 8.06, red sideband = 7.96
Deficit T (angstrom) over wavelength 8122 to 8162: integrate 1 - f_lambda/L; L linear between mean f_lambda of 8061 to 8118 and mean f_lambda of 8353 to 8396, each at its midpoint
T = -0.6 angstrom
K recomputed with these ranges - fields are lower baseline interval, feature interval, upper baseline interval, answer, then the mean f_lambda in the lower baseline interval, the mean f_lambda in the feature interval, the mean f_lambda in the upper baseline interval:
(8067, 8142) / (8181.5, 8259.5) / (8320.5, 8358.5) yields 0.3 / 8.3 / 8.06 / 7.88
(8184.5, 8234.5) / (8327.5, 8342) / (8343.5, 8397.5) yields 0.3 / 8.08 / 7.78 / 7.93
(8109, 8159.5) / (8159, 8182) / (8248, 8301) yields -0.2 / 8.33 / 8.32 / 8.04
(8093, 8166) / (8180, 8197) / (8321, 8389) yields 0.3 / 8.31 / 8.04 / 7.91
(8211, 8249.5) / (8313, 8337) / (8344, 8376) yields 0.1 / 8.06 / 7.94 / 7.95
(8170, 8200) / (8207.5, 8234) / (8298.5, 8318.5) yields 0.1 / 8.11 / 8.07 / 8.09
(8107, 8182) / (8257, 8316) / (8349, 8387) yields 0.2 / 8.32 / 8.05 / 7.94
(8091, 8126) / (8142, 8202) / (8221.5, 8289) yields -0.2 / 8.28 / 8.22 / 8.07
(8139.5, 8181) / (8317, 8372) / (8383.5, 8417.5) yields 0.4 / 8.32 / 7.89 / 7.83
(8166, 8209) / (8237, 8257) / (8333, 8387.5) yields 0.1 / 8.16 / 8.02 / 7.9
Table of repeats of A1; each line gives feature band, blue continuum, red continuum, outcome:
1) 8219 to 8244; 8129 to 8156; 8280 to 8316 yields 0.3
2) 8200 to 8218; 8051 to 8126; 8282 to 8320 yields 0.0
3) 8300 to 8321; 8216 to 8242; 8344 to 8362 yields -0.2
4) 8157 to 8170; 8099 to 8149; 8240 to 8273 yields -0.4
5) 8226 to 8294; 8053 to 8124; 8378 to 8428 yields -0.1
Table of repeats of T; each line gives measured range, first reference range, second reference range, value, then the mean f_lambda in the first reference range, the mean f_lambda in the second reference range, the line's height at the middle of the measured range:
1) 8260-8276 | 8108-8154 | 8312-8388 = -0.1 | 8.31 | 7.93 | 8.07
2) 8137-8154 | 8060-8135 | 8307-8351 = -0.1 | 8.32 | 7.93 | 8.24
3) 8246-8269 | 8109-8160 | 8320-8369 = -0.1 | 8.33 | 7.89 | 8.07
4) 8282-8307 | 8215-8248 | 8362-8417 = 0.0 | 8.07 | 7.89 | 8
